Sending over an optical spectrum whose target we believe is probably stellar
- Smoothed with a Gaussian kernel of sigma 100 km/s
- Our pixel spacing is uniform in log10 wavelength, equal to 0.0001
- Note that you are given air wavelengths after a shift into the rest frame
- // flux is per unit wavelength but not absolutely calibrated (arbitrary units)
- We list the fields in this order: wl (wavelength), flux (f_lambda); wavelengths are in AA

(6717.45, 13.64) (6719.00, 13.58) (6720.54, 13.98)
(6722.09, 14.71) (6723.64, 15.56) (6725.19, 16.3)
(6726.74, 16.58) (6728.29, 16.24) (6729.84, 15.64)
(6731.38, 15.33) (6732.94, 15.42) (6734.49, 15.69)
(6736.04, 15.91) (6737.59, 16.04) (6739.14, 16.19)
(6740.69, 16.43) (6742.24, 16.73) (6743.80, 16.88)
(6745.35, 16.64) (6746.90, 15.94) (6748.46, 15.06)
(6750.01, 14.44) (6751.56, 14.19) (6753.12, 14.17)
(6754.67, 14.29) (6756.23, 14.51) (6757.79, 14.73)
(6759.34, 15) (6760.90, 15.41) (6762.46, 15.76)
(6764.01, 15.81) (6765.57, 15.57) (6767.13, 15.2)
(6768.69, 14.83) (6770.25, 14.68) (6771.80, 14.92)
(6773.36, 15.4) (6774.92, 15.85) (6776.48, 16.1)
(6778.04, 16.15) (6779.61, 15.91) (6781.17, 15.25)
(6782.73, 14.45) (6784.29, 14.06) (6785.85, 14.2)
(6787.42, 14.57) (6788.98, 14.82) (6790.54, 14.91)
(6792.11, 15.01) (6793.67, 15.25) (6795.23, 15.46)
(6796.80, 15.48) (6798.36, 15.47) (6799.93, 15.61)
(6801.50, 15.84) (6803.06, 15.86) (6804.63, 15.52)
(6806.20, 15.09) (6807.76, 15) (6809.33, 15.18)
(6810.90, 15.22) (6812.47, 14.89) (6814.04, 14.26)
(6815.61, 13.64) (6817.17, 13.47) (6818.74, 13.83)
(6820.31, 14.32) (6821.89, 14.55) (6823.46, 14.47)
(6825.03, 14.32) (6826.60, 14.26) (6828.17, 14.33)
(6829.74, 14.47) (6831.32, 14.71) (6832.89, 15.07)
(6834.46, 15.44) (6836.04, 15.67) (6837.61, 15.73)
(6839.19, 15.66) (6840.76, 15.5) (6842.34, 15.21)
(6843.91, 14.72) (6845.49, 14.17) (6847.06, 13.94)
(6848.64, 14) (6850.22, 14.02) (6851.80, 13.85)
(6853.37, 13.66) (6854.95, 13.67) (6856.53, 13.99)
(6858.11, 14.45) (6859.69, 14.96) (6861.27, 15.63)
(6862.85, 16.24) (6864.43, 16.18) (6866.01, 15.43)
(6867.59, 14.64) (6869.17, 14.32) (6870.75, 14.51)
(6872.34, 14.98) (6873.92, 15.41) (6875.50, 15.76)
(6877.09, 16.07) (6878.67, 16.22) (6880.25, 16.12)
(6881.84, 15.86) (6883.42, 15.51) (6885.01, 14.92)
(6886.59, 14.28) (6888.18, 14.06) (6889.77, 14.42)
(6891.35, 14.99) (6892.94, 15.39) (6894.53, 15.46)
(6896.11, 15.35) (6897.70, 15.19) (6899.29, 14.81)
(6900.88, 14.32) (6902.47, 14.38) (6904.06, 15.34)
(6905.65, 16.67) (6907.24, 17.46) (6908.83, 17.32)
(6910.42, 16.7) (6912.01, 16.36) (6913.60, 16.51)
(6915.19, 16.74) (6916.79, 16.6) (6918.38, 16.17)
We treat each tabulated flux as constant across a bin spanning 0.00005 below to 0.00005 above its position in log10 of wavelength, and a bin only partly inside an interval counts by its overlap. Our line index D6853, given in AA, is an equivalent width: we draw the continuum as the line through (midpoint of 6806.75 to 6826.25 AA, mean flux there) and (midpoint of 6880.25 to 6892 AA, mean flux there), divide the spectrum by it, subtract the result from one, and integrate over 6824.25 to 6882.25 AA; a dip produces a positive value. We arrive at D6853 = -0.95 AA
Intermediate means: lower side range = 14.4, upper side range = 14.9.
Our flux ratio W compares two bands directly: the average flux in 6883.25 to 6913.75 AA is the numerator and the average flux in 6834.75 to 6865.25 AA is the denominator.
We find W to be 1.0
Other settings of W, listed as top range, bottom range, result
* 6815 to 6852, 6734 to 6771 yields 0.95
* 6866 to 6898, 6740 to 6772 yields 0.99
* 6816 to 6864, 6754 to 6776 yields 0.96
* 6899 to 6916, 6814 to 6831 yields 1.13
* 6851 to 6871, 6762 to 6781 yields 0.95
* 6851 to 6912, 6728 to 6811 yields 0.99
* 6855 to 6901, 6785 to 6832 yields 1.02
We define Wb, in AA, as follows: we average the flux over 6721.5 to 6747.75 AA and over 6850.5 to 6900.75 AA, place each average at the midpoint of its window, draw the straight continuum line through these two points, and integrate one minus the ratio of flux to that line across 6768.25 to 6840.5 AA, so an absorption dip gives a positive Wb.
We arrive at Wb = 2.5 AA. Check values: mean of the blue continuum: 16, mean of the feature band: 15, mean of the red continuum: 15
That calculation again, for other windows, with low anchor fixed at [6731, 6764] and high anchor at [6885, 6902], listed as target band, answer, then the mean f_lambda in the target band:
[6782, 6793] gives 0.5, 14.6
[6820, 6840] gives 0.3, 14.9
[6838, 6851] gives 0.3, 14.7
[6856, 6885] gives -0.8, 15.3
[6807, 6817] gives 0.4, 14.6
